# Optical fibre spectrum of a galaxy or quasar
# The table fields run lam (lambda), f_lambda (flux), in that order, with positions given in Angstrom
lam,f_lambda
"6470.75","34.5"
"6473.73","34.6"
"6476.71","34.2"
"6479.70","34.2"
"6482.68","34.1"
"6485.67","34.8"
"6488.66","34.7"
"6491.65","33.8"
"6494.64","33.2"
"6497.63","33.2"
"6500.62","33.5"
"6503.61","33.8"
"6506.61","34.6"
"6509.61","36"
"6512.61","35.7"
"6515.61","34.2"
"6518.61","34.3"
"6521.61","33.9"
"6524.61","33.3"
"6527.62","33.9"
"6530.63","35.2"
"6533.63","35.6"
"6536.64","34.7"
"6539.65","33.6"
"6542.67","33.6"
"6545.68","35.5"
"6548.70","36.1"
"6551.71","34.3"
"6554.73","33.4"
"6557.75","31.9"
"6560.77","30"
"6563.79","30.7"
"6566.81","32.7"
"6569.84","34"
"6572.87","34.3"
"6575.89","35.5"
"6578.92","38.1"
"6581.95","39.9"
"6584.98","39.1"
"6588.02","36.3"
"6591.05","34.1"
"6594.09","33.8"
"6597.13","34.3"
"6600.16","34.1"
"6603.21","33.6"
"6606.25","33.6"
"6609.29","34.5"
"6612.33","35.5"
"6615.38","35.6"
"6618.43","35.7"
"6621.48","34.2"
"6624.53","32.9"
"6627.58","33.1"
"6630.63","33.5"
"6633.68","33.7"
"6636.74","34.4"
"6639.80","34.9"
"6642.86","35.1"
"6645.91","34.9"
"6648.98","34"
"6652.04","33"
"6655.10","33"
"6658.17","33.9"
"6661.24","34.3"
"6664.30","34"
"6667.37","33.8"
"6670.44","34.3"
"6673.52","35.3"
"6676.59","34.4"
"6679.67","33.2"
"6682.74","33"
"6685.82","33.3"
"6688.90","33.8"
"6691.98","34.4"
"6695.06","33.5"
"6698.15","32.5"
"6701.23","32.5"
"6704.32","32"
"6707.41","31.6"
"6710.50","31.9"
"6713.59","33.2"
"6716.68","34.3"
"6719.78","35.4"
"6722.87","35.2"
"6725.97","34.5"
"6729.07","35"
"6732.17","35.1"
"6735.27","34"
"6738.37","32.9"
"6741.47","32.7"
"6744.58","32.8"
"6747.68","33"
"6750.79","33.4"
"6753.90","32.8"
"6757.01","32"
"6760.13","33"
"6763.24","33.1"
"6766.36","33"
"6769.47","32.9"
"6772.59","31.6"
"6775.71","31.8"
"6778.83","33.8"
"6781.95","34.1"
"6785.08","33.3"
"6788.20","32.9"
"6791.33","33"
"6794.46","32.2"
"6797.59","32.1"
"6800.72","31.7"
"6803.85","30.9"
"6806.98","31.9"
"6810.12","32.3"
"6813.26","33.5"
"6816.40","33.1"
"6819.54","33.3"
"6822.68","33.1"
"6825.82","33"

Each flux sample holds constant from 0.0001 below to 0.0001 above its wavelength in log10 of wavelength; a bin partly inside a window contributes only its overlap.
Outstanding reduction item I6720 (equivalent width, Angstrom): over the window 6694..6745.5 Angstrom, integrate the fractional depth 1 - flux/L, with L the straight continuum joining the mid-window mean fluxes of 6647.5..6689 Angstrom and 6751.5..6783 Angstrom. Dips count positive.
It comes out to -0.3 Angstrom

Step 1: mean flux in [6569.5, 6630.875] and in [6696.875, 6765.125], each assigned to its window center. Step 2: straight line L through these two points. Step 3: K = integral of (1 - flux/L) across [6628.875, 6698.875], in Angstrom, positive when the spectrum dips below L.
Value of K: 0.6 Angstrom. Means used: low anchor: 35.1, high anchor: 33.3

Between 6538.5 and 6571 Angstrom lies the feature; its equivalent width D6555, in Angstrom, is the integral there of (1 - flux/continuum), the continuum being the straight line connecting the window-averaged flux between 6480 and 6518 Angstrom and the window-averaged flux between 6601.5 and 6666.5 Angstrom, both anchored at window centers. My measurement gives 0.9 Angstrom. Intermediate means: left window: 34.3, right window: 34.2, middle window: 33.2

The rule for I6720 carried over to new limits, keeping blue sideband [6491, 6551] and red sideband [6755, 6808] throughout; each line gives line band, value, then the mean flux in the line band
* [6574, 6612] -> -1.9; 35.6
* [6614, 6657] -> -0.7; 34.1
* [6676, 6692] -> -0.2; 33.6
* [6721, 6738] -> -0.9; 34.6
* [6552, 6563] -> 0.7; 32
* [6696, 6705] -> 0.2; 32.4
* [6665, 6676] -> -0.4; 34.4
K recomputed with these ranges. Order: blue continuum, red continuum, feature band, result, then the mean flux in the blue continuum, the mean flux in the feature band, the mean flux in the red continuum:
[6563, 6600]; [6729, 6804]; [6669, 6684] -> 0.0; 35.3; 34.1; 32.9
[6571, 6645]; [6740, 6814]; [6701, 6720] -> 0.4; 35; 32.8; 32.6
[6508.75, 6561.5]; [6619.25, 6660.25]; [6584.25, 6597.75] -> -0.5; 34.2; 35.4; 33.9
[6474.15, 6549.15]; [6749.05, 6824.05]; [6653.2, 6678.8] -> -0.5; 34.4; 34.1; 32.7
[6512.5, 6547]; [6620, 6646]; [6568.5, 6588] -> -1.5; 34.4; 36.8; 34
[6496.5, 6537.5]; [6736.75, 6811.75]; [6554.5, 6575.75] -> 1.0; 34.4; 32.6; 32.6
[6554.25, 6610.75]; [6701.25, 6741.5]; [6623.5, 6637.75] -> 0.3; 34.4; 33.5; 33.7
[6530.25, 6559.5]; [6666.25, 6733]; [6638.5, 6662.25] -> -0.2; 34.3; 34.1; 33.7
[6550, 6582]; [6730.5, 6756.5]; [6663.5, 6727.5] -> -0.3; 33.8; 33.6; 33.3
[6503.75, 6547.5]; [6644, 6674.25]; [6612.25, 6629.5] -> -0.1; 34.6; 34.4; 34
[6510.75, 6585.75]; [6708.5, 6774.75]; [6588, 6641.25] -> -0.2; 34.5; 34.3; 33.4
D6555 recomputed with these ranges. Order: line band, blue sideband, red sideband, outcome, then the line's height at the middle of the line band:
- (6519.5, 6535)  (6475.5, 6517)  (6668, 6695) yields -0.1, 34.2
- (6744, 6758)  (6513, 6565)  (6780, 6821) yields 0.0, 32.9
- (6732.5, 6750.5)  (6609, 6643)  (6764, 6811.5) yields -0.1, 33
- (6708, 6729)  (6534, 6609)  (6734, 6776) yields -0.6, 33.1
